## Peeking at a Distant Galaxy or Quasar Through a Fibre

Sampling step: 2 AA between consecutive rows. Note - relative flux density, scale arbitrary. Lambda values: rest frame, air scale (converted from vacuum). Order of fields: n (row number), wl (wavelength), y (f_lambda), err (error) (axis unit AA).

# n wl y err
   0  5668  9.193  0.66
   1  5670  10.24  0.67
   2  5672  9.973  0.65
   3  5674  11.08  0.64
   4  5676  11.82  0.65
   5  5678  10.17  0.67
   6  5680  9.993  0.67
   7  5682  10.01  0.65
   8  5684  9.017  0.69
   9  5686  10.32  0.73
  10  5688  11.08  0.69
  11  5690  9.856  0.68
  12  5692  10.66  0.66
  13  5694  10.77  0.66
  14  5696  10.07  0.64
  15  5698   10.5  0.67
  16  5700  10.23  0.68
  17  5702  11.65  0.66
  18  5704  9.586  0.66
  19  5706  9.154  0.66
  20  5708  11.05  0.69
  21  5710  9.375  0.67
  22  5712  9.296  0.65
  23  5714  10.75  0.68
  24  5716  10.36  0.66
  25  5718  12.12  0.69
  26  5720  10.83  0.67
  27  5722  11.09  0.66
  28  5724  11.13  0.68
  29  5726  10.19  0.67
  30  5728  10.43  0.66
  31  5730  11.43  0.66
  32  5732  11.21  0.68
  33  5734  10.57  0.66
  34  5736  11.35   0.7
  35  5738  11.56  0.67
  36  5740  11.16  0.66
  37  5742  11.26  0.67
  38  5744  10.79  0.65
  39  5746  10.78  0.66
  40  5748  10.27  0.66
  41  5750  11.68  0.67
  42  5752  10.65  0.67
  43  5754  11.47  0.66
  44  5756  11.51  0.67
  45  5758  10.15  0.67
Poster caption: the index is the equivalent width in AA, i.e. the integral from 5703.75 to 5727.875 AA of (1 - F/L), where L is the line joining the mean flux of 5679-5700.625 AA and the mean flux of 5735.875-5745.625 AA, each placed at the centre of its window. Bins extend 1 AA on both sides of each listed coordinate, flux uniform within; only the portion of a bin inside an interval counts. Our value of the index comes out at 0.6 AA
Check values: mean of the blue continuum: 10.2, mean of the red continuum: 11.2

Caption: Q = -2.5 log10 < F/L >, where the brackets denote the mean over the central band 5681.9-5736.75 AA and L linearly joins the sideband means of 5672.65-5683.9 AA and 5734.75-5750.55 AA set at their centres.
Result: 0.03 mag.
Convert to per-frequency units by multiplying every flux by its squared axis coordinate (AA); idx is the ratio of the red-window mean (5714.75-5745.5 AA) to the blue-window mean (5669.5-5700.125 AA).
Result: 1.1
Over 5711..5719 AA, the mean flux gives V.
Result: 10.6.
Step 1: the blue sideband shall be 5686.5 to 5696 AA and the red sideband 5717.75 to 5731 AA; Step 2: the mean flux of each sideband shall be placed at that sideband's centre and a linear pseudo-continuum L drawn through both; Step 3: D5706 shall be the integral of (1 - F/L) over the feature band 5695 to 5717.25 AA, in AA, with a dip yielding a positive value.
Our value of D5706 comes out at 1.1 AA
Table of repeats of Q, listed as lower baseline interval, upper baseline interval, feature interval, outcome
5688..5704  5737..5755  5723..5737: 0.00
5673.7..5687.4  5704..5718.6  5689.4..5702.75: -0.03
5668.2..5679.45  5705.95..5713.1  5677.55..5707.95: -0.01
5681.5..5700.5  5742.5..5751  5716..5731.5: -0.04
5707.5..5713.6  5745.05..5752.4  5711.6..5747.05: -0.06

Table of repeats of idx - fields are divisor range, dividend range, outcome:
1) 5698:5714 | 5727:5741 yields 1.11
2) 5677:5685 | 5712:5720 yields 1.12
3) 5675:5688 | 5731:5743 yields 1.11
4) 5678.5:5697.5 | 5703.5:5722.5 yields 1.02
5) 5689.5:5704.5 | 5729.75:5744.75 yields 1.08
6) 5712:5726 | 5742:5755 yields 1.02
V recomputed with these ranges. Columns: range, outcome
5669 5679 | 10.7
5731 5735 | 10.9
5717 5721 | 11.5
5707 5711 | 10.2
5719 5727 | 10.8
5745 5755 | 11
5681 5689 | 10.1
